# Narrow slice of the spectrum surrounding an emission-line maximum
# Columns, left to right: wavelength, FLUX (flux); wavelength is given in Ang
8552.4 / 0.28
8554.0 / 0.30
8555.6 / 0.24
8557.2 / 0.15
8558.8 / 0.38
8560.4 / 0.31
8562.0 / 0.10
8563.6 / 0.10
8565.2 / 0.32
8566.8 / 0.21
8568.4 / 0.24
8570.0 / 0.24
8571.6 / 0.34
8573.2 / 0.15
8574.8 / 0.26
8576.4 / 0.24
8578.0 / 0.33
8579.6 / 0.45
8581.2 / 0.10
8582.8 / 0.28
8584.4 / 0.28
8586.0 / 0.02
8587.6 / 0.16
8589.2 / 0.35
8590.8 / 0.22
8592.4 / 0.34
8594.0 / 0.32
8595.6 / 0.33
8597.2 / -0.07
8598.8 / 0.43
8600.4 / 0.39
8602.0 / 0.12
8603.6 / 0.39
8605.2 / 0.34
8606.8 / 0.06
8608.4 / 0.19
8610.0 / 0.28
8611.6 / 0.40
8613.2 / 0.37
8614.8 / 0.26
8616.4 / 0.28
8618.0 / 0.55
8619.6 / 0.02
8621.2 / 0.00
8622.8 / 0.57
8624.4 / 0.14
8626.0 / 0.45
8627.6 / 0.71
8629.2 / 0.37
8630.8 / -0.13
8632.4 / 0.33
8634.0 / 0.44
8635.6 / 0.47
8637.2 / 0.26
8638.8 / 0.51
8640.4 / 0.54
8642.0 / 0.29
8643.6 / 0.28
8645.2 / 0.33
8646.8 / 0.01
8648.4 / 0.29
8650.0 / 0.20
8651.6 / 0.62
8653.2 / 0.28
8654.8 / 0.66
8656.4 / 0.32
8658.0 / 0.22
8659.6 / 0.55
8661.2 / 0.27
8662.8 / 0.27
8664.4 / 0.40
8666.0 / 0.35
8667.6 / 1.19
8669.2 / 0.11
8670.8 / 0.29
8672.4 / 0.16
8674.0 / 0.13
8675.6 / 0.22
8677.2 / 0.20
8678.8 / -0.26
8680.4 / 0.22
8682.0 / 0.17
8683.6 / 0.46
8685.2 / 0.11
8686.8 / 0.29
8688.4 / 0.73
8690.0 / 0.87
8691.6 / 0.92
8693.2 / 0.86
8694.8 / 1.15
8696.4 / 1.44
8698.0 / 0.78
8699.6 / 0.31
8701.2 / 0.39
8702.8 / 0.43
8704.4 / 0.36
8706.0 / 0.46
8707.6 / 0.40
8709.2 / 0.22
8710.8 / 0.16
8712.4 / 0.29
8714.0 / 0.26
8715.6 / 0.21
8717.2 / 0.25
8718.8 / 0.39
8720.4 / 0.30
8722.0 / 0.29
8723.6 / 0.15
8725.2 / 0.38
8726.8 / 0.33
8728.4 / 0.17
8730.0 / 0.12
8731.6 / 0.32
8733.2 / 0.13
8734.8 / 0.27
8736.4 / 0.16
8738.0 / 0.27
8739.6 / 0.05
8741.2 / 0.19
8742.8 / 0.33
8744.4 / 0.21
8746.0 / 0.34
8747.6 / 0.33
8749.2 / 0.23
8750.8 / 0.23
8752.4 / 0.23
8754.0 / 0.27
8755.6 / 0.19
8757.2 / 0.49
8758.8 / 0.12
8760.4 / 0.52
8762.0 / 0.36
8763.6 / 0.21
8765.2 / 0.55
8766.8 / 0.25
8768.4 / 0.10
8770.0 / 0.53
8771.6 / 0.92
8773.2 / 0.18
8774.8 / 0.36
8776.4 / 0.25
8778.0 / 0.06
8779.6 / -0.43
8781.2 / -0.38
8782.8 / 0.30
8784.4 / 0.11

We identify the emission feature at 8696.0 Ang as H-beta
